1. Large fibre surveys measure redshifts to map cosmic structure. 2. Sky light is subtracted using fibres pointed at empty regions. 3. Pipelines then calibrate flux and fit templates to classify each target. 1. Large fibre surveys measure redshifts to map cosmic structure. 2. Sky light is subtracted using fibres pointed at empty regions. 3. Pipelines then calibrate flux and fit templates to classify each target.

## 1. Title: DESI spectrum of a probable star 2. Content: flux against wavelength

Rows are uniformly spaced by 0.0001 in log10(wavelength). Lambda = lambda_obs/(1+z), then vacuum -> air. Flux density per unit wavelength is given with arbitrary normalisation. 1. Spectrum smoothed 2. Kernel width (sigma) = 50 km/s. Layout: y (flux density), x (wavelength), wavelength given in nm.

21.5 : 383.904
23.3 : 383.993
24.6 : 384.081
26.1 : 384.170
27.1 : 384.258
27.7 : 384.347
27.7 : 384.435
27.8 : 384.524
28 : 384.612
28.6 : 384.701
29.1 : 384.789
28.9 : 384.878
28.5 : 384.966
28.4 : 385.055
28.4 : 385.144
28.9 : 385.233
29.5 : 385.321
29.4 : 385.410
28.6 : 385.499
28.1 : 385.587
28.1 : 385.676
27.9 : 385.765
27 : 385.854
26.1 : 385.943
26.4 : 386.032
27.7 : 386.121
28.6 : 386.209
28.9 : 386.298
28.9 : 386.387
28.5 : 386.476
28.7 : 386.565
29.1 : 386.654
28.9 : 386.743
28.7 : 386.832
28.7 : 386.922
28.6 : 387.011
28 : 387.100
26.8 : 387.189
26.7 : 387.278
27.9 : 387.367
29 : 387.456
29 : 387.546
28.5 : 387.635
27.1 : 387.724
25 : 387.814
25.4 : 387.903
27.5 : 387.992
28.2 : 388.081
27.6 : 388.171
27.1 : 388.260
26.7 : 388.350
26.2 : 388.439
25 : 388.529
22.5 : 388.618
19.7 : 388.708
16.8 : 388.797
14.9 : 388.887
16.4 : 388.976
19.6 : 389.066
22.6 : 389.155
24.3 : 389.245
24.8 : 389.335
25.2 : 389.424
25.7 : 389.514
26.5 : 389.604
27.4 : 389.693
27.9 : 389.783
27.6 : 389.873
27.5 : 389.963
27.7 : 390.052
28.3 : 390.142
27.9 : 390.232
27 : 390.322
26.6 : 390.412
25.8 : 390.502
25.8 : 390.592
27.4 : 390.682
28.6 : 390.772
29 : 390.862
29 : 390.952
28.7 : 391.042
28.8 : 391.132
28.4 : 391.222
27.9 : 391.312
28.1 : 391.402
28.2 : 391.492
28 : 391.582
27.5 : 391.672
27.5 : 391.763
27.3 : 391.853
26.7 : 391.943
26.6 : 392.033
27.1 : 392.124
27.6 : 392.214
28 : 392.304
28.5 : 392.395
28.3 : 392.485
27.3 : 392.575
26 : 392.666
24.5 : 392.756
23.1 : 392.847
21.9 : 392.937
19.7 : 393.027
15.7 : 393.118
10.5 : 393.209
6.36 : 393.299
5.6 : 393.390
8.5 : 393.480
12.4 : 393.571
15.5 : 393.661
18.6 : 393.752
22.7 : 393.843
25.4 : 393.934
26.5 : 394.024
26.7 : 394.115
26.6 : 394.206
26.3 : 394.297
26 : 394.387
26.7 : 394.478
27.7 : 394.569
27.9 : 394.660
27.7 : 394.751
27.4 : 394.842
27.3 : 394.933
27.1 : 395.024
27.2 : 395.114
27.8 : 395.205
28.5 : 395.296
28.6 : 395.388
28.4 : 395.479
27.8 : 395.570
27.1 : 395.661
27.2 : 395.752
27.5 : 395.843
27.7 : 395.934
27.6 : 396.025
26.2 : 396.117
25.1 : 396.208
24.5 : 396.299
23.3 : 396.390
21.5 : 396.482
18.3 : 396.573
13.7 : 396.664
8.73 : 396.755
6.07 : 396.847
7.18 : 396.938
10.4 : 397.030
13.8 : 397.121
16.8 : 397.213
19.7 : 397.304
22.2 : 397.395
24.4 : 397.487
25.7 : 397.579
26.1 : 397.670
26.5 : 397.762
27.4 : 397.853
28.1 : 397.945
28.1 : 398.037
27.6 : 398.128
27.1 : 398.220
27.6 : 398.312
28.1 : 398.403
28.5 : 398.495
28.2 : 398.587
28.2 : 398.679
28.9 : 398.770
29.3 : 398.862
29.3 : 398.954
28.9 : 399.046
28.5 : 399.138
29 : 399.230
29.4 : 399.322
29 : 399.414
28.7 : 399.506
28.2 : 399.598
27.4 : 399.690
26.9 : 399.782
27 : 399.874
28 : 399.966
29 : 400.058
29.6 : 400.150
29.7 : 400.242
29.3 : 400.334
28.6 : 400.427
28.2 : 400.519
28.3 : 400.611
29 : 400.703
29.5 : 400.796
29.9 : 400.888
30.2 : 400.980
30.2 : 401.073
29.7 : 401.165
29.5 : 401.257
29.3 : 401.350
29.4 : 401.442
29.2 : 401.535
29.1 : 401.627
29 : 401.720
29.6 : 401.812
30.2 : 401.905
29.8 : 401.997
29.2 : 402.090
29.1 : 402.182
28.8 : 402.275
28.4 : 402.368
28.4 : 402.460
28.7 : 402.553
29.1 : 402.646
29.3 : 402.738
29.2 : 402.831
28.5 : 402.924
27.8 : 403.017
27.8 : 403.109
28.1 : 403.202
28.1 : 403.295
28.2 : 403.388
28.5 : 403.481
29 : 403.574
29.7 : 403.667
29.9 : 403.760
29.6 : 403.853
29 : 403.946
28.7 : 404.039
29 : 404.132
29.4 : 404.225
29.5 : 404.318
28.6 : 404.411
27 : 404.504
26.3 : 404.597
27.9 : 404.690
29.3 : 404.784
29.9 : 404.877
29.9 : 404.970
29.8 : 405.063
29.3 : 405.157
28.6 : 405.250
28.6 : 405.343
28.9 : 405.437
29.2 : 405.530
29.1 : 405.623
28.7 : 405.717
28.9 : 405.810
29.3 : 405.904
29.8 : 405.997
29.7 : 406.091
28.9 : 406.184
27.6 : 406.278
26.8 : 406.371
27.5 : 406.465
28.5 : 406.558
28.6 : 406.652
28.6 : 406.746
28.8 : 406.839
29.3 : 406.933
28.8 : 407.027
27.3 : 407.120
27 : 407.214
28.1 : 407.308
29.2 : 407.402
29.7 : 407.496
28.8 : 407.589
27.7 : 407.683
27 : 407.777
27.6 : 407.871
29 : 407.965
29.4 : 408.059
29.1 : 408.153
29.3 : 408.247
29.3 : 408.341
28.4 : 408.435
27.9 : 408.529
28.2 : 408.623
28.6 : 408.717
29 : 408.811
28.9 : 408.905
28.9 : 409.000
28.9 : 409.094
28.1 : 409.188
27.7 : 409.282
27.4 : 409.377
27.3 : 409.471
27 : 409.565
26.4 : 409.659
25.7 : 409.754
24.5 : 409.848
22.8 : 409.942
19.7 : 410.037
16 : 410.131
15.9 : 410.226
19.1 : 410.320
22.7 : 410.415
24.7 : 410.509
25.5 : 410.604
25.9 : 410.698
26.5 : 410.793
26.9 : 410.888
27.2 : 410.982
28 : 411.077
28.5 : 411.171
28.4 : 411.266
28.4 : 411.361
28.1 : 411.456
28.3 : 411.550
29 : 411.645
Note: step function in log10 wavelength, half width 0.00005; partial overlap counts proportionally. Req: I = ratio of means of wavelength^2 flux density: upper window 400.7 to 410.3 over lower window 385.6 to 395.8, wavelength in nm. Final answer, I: 1.19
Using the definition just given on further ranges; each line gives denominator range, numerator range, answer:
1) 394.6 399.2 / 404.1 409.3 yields 1.22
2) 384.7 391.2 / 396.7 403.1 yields 1.06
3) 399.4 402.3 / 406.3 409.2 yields 1.01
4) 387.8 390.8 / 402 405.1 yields 1.23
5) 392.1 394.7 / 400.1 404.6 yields 1.38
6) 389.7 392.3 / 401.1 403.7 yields 1.11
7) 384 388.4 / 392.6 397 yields 0.83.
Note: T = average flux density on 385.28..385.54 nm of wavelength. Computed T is 29.1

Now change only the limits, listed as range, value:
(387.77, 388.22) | 26.8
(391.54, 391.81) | 27.6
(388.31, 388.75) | 24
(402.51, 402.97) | 29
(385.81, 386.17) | 26.9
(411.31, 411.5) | 28.2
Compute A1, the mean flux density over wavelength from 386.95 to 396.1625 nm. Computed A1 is 25.3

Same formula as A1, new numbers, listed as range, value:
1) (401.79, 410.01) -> 28.5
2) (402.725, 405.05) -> 28.7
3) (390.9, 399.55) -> 24.4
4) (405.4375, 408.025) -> 28.5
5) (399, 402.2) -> 29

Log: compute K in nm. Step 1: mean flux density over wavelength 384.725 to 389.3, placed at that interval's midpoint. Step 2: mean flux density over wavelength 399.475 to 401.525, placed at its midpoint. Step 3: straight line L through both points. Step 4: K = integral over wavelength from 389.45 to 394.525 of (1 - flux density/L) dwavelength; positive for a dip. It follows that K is 0.51 nm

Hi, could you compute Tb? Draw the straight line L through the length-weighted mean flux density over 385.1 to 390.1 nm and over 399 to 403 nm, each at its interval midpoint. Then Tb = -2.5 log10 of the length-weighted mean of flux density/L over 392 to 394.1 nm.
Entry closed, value 0.30 mag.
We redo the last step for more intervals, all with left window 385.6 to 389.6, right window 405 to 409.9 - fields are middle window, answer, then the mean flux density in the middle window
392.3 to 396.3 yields 0.13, 23.8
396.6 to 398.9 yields 0.22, 22.3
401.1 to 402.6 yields -0.06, 29.2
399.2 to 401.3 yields -0.05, 28.9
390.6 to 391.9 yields -0.07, 28.1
